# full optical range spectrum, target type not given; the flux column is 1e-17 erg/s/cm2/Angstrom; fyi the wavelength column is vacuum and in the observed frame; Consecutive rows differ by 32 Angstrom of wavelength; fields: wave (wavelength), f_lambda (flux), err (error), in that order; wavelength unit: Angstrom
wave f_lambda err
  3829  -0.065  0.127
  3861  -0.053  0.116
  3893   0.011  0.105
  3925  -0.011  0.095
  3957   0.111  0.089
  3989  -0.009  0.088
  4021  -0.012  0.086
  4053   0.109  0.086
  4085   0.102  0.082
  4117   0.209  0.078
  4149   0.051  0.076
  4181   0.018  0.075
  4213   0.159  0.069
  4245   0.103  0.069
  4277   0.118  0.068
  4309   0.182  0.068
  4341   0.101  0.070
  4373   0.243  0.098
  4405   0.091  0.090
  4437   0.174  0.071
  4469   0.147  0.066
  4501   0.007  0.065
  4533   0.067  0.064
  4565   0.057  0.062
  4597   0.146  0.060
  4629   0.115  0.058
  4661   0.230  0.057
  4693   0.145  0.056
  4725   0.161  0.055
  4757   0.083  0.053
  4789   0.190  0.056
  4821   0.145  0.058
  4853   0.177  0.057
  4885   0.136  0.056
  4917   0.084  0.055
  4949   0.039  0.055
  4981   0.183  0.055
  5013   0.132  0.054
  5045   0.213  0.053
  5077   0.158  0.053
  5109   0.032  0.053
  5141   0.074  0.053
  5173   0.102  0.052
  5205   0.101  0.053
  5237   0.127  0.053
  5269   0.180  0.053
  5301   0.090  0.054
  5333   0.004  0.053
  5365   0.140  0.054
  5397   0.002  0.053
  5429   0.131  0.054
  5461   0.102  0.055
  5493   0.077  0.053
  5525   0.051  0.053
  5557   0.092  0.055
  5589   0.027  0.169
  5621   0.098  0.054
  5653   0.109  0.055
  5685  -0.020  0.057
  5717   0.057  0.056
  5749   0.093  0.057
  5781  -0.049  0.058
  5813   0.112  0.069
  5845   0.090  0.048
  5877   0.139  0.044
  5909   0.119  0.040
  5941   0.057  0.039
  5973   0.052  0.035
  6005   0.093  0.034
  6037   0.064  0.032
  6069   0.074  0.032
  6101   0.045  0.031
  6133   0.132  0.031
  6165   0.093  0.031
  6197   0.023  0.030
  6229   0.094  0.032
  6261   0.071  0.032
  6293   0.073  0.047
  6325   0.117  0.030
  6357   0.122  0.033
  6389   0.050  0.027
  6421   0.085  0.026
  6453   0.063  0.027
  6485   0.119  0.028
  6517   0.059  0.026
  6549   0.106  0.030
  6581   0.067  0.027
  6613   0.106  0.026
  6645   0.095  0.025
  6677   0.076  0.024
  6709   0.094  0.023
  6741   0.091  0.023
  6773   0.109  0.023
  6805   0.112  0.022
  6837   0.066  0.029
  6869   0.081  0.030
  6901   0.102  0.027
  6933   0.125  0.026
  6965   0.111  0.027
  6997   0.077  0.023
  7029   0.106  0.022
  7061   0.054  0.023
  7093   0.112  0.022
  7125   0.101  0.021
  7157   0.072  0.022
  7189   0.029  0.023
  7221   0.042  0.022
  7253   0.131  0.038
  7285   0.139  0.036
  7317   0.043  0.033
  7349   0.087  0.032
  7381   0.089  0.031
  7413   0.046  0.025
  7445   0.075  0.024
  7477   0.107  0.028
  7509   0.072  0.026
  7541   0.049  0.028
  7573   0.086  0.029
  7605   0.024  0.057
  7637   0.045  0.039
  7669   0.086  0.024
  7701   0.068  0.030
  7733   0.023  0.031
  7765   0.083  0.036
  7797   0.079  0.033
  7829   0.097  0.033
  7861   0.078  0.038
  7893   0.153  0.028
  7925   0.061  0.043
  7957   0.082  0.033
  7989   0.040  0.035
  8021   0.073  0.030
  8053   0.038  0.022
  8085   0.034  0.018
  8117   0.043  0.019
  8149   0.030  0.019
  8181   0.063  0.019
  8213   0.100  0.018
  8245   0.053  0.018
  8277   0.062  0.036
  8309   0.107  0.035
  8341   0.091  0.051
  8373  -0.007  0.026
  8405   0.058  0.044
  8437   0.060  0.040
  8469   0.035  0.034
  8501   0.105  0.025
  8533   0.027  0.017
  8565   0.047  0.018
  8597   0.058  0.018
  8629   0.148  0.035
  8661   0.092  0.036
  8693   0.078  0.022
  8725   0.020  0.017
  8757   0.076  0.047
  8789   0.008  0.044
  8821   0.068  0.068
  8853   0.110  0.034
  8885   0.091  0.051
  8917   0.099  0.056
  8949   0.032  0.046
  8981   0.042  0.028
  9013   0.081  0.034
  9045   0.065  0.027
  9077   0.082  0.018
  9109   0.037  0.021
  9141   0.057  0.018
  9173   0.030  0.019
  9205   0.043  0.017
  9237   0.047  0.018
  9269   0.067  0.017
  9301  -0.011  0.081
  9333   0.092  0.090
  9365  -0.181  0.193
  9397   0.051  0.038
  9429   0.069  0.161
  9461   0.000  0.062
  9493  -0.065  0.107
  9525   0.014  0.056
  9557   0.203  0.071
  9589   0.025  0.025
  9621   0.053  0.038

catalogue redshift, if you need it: 1.60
